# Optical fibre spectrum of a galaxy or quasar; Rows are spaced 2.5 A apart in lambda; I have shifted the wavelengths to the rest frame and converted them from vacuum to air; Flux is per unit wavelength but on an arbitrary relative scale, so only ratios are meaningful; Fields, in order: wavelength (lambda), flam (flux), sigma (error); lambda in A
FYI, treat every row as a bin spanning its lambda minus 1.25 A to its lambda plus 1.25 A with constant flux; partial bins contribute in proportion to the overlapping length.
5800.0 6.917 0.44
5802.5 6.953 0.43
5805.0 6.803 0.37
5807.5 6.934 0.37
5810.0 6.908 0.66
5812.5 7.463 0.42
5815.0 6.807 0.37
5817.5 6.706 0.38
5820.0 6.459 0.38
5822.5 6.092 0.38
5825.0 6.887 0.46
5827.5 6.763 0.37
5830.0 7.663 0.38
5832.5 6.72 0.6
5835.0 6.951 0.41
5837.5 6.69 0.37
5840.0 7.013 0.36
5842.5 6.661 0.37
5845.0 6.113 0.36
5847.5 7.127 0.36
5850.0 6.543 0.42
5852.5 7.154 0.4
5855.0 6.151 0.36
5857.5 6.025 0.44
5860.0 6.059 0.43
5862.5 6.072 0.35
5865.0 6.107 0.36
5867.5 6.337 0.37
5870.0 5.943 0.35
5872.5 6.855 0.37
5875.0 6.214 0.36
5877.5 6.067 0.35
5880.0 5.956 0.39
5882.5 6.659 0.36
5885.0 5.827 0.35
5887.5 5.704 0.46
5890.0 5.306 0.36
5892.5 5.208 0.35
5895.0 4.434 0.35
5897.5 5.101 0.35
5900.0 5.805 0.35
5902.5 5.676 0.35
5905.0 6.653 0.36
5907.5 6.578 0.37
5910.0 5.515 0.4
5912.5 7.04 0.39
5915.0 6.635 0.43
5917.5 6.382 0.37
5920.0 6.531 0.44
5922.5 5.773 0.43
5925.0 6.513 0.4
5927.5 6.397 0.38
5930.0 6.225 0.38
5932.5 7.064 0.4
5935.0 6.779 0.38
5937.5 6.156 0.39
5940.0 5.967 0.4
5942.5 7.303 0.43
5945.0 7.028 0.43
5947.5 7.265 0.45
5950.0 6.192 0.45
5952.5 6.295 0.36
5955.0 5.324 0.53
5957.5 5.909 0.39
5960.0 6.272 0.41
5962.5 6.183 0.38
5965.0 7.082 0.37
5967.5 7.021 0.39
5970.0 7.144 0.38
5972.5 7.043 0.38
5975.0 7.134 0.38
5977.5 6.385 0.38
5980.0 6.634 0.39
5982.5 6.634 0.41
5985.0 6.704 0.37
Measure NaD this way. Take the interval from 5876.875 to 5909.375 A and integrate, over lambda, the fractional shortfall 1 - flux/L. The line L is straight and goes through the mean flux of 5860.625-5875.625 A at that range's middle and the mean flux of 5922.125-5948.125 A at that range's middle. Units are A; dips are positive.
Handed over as 3.2 A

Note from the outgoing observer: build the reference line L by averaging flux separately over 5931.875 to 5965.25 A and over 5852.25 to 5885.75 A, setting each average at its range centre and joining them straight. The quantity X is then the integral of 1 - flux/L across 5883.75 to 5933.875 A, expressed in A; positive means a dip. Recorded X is 2.6 A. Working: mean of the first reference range 6.22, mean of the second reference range 6.46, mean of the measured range 6.02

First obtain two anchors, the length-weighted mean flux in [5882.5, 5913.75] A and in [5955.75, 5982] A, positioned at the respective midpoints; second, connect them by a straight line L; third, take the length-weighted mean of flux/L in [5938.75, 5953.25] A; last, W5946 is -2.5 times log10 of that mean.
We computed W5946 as -0.053 mag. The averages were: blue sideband 5.77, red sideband 6.65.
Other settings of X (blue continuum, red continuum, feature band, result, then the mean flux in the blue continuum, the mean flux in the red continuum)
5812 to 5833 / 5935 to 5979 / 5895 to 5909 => 1.8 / 6.82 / 6.58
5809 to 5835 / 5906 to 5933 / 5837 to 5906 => 5.4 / 6.85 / 6.41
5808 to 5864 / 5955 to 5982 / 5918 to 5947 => 0.4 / 6.68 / 6.62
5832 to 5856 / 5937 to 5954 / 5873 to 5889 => 1.4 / 6.72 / 6.6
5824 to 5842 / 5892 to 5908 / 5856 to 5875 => 0.3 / 6.94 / 5.61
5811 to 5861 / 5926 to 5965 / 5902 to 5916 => 0.3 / 6.71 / 6.45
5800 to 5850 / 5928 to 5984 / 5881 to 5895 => 2.3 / 6.82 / 6.59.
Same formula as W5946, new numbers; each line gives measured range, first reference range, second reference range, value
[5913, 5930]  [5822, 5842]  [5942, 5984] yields 0.052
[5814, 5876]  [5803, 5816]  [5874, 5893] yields -0.018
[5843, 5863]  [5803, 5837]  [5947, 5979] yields 0.059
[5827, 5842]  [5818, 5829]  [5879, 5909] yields -0.082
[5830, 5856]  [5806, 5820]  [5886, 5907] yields -0.057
